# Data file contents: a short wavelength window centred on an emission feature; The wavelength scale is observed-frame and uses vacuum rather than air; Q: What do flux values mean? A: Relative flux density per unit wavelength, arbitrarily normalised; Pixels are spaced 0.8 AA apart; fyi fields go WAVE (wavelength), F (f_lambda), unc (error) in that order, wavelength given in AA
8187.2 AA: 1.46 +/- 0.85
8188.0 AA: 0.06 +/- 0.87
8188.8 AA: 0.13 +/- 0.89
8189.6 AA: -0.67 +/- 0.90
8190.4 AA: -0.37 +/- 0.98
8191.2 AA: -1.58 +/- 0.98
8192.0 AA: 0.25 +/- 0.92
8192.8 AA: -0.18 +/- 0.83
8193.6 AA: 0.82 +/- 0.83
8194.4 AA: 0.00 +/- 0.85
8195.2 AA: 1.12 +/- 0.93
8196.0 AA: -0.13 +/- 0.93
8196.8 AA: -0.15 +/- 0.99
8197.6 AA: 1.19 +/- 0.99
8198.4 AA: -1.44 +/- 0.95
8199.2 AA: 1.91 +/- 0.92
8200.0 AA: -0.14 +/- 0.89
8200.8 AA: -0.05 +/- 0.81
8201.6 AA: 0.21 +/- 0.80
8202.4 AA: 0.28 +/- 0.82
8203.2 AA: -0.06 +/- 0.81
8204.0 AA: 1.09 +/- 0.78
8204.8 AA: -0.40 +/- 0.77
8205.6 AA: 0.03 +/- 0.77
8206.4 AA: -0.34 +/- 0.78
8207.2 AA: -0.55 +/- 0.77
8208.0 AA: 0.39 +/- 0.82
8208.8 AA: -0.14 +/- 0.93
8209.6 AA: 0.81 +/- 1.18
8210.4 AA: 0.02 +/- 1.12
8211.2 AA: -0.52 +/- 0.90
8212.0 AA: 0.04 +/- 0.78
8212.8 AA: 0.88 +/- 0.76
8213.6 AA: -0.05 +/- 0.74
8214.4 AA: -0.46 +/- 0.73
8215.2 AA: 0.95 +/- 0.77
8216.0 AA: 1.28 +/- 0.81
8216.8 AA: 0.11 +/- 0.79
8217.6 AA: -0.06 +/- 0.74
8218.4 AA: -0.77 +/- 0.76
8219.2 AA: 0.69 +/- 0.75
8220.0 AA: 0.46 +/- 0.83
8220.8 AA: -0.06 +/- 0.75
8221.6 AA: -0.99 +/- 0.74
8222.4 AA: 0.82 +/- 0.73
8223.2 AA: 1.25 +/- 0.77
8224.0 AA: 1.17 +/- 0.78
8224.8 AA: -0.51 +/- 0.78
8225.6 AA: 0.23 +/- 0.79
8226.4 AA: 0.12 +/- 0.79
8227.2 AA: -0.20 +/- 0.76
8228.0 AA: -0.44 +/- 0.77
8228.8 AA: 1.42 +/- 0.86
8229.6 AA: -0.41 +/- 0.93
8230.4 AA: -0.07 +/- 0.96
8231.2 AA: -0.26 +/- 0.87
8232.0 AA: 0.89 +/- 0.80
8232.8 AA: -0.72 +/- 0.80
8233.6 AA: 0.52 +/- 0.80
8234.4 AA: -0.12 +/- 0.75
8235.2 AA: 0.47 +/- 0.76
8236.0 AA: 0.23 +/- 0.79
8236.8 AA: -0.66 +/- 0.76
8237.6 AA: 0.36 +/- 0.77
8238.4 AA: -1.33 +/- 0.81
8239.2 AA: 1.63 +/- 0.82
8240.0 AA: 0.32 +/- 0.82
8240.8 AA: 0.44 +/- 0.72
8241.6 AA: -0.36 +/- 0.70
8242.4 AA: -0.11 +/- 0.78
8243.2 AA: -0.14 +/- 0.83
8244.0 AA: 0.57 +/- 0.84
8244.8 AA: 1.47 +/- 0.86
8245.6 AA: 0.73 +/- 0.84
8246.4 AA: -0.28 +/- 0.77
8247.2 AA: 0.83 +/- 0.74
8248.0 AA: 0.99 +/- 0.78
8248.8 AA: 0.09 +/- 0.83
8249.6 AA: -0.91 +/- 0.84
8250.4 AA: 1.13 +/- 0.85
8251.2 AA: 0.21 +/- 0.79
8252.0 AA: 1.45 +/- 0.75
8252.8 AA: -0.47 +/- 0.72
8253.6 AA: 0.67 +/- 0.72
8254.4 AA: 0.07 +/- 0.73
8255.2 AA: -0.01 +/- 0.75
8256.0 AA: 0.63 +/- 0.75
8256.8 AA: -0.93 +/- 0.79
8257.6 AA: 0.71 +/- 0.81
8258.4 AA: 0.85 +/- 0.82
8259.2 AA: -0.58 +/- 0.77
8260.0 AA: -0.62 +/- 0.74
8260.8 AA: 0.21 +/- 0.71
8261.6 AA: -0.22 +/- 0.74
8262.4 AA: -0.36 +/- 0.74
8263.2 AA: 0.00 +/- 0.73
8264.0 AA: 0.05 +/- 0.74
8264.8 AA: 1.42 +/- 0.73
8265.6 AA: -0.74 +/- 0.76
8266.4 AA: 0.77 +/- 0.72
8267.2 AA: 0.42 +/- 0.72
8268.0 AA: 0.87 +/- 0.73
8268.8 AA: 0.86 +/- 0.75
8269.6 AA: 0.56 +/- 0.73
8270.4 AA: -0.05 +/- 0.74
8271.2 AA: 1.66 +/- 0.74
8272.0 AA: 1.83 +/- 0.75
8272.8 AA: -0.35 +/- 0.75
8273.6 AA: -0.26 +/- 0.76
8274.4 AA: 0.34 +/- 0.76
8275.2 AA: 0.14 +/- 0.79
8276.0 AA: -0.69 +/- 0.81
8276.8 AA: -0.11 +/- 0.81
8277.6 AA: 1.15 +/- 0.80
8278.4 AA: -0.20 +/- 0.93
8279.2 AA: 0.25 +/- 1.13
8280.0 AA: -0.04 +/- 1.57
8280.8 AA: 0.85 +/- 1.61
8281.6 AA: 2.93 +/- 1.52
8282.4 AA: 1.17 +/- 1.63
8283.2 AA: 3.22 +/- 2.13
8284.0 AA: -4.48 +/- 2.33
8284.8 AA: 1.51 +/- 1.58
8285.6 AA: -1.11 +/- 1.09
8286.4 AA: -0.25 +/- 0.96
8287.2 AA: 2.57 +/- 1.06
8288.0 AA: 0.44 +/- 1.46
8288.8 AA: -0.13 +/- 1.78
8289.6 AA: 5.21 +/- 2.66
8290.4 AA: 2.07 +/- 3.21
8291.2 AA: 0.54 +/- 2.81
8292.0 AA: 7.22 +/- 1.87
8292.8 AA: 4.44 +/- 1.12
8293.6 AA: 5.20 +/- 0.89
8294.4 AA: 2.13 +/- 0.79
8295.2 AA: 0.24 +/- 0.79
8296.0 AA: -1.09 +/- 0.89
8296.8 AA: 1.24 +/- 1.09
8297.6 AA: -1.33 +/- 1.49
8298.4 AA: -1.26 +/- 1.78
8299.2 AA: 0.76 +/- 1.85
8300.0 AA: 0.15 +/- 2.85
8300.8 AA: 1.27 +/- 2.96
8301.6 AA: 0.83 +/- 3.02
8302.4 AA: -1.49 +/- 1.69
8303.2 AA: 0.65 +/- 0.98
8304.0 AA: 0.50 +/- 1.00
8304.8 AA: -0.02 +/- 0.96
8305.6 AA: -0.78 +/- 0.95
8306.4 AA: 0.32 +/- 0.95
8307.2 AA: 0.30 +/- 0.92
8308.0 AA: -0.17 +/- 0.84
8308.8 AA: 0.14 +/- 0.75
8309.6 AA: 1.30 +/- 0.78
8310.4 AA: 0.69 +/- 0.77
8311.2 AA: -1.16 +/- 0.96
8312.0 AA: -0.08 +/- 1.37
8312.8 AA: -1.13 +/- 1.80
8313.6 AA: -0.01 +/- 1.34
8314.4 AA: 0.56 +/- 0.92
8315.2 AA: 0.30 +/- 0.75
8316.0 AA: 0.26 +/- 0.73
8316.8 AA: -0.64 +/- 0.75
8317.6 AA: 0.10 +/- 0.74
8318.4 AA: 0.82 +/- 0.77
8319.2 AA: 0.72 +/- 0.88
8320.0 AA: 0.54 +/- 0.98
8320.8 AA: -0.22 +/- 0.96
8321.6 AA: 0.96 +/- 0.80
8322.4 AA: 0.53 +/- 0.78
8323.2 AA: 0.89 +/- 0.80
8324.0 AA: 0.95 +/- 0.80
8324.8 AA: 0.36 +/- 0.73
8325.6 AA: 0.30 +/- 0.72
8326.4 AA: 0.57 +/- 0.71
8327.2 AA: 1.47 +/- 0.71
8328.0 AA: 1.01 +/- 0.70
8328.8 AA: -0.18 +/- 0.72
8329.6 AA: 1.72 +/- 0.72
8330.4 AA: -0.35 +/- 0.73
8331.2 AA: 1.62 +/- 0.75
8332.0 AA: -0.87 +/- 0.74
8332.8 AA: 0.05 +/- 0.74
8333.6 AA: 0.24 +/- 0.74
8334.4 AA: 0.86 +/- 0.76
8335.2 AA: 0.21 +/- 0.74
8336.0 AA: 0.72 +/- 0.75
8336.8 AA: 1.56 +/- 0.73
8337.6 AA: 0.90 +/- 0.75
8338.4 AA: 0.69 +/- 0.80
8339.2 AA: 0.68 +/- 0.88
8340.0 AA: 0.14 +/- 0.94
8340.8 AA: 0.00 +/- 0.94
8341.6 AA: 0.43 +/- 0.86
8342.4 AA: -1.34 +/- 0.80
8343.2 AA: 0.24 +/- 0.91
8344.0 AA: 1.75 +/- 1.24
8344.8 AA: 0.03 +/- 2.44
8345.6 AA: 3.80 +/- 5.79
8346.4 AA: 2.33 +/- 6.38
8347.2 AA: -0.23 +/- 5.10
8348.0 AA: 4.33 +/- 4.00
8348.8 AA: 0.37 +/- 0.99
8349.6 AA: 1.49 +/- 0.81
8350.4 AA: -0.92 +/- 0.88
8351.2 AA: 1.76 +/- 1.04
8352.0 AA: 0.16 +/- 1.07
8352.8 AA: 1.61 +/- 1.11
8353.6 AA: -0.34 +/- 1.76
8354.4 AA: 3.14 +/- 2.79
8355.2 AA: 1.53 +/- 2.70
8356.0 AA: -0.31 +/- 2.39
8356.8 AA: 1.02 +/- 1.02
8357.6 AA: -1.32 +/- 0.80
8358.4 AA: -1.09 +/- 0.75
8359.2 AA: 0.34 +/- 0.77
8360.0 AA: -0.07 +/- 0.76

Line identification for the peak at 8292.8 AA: H-gamma 4340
